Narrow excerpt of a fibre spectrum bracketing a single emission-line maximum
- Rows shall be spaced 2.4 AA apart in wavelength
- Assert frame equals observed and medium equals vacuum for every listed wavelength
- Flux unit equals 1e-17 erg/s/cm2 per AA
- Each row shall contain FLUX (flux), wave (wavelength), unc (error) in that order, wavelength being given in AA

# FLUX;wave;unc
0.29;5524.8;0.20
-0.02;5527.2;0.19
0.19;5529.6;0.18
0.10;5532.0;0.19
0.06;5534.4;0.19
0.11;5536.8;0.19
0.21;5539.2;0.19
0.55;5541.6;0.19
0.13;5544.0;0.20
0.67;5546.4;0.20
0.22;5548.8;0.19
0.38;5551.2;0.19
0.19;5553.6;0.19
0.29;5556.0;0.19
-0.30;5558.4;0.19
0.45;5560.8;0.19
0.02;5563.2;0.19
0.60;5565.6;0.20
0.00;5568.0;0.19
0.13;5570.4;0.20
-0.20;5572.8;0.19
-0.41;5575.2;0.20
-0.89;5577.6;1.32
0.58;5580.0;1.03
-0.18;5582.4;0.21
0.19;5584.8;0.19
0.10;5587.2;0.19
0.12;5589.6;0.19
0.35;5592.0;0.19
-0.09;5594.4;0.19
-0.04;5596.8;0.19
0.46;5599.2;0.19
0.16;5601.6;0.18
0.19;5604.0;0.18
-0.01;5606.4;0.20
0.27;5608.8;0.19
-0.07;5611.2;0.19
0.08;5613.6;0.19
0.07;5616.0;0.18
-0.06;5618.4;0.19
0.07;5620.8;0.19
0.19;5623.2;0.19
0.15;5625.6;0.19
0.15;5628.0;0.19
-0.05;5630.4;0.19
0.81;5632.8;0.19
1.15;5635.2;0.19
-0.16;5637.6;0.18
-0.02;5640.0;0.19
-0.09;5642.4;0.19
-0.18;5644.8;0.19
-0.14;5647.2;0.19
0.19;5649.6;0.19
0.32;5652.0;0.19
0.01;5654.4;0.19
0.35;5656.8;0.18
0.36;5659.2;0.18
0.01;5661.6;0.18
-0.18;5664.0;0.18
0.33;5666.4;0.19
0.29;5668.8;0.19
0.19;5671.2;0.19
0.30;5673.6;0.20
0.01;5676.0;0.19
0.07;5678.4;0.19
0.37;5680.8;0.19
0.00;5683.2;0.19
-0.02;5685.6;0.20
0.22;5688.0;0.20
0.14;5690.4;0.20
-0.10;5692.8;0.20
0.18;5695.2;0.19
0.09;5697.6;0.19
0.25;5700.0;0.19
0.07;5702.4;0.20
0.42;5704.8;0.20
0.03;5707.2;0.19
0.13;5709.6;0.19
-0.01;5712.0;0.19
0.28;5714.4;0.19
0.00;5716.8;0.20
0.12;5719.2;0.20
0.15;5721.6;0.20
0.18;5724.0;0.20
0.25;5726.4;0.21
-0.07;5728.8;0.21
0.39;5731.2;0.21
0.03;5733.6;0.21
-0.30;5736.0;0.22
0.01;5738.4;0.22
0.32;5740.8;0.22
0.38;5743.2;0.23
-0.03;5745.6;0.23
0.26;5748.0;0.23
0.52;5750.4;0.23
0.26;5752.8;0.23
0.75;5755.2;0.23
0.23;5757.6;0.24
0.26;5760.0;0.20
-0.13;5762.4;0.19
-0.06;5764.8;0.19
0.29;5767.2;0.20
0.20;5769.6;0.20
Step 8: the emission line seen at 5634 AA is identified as [O III] 5007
